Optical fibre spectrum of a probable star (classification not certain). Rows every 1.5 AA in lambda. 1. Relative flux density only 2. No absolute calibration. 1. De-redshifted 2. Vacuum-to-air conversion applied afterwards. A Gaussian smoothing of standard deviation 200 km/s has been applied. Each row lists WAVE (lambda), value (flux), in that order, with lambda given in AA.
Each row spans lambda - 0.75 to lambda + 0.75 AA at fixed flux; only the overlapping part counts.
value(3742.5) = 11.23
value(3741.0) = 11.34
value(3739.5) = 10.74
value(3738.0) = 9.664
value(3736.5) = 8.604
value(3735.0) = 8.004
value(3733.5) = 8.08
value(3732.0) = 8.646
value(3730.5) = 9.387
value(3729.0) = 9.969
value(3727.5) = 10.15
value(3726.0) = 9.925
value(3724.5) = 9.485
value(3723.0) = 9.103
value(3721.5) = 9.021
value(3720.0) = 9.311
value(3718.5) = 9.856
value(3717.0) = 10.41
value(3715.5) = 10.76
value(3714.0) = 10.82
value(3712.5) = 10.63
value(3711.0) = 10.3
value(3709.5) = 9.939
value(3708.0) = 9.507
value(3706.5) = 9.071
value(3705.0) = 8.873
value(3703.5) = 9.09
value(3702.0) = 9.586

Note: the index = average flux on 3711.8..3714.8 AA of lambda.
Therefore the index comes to 10.7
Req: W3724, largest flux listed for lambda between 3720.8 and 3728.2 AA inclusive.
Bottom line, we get 10.15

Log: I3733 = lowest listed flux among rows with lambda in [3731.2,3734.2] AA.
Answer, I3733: 8.08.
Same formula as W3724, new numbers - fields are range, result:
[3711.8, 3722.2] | 10.82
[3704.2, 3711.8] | 10.3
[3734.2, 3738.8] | 9.664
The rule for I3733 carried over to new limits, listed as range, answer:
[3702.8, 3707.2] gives 8.873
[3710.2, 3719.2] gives 9.856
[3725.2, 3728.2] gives 9.925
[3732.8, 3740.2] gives 8.004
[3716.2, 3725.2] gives 9.021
